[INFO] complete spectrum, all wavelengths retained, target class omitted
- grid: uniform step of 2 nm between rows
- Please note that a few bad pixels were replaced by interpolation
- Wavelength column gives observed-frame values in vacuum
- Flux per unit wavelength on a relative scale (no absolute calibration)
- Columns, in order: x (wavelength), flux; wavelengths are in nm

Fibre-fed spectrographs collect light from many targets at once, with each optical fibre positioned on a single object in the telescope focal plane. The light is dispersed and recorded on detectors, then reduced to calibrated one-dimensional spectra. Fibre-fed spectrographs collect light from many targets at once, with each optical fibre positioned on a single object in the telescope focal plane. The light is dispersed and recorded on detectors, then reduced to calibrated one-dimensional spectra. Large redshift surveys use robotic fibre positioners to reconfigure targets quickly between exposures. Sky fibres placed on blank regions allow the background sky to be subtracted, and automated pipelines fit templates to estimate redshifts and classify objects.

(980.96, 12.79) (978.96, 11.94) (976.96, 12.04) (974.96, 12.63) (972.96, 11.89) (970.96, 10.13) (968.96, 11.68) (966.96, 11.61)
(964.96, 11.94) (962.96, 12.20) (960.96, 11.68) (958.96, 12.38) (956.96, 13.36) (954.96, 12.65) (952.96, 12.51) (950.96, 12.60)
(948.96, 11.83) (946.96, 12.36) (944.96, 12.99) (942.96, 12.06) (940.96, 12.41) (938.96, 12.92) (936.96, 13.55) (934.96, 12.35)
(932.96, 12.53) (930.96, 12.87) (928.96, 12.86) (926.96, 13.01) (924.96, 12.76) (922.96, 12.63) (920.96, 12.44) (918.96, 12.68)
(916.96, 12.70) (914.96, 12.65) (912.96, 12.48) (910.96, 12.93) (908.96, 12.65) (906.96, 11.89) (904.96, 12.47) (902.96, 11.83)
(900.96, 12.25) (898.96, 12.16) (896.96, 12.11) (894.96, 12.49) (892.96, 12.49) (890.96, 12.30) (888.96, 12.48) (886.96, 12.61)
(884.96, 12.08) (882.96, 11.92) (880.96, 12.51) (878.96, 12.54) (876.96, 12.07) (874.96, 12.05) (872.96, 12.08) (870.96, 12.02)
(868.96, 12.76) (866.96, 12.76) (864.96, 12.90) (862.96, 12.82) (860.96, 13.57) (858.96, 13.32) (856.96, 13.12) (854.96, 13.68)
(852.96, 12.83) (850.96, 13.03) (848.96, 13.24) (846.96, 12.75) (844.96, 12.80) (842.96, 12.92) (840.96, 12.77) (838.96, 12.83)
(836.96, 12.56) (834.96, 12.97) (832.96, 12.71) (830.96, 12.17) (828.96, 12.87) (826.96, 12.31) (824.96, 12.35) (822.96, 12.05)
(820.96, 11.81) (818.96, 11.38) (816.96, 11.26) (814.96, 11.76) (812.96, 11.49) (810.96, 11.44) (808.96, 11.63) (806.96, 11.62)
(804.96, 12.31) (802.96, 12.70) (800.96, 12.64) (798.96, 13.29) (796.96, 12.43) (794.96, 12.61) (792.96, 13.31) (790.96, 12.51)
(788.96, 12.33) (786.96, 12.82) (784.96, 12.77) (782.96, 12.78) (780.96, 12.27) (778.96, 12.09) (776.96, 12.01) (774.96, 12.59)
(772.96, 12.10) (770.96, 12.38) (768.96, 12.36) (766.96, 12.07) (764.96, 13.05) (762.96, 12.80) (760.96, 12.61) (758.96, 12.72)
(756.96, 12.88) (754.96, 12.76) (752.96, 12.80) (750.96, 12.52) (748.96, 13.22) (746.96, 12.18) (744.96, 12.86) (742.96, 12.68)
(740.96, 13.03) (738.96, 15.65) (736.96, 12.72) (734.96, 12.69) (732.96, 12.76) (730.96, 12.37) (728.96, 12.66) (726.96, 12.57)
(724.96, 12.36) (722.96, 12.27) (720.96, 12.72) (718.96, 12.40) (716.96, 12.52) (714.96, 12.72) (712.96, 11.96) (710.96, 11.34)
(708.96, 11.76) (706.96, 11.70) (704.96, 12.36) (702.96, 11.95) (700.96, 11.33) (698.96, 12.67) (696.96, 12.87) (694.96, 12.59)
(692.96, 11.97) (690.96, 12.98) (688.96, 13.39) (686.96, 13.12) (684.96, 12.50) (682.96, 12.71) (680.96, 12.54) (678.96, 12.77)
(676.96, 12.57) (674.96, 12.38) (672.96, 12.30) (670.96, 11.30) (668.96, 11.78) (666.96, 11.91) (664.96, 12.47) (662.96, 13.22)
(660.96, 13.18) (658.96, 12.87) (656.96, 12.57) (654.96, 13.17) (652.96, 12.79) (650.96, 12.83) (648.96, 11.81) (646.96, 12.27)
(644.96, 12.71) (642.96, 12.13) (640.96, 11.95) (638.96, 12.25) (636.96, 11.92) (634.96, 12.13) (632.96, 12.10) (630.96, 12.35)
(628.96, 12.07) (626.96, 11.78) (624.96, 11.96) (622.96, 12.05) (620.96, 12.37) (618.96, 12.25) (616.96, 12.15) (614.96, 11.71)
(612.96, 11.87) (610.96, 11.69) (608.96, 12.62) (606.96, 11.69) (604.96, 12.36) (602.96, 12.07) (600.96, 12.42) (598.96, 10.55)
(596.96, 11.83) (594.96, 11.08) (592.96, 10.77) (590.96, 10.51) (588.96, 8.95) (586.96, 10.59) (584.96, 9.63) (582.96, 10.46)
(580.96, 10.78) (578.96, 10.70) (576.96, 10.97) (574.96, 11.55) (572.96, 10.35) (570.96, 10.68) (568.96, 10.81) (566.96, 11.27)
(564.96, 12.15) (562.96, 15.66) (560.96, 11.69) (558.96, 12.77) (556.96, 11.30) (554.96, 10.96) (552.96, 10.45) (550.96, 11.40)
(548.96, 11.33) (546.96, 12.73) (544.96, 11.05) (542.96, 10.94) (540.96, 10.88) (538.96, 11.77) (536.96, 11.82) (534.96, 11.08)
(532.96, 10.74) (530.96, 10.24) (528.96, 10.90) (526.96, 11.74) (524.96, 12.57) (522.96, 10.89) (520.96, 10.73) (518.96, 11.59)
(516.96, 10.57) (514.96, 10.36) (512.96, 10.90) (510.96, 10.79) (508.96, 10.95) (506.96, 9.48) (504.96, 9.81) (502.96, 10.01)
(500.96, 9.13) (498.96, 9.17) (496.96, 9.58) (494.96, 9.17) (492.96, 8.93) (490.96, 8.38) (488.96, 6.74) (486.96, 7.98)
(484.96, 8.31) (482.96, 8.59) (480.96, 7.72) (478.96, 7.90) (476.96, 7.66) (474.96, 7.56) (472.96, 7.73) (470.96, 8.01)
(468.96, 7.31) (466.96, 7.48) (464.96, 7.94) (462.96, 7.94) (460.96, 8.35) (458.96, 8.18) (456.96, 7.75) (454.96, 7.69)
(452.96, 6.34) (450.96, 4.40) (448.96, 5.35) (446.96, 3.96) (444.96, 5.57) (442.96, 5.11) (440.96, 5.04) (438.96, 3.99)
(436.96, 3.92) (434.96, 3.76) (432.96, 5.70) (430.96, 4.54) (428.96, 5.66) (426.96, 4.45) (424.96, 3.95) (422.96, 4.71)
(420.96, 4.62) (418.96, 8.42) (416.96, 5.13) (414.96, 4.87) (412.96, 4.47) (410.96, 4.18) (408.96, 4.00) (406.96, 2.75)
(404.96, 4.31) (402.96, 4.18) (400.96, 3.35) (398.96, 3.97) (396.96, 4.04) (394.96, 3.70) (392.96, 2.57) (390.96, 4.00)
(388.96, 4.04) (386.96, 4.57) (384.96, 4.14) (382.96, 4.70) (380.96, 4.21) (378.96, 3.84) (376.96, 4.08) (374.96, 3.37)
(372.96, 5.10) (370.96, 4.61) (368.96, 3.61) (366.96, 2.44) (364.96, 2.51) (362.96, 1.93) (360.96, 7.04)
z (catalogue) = 0.14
